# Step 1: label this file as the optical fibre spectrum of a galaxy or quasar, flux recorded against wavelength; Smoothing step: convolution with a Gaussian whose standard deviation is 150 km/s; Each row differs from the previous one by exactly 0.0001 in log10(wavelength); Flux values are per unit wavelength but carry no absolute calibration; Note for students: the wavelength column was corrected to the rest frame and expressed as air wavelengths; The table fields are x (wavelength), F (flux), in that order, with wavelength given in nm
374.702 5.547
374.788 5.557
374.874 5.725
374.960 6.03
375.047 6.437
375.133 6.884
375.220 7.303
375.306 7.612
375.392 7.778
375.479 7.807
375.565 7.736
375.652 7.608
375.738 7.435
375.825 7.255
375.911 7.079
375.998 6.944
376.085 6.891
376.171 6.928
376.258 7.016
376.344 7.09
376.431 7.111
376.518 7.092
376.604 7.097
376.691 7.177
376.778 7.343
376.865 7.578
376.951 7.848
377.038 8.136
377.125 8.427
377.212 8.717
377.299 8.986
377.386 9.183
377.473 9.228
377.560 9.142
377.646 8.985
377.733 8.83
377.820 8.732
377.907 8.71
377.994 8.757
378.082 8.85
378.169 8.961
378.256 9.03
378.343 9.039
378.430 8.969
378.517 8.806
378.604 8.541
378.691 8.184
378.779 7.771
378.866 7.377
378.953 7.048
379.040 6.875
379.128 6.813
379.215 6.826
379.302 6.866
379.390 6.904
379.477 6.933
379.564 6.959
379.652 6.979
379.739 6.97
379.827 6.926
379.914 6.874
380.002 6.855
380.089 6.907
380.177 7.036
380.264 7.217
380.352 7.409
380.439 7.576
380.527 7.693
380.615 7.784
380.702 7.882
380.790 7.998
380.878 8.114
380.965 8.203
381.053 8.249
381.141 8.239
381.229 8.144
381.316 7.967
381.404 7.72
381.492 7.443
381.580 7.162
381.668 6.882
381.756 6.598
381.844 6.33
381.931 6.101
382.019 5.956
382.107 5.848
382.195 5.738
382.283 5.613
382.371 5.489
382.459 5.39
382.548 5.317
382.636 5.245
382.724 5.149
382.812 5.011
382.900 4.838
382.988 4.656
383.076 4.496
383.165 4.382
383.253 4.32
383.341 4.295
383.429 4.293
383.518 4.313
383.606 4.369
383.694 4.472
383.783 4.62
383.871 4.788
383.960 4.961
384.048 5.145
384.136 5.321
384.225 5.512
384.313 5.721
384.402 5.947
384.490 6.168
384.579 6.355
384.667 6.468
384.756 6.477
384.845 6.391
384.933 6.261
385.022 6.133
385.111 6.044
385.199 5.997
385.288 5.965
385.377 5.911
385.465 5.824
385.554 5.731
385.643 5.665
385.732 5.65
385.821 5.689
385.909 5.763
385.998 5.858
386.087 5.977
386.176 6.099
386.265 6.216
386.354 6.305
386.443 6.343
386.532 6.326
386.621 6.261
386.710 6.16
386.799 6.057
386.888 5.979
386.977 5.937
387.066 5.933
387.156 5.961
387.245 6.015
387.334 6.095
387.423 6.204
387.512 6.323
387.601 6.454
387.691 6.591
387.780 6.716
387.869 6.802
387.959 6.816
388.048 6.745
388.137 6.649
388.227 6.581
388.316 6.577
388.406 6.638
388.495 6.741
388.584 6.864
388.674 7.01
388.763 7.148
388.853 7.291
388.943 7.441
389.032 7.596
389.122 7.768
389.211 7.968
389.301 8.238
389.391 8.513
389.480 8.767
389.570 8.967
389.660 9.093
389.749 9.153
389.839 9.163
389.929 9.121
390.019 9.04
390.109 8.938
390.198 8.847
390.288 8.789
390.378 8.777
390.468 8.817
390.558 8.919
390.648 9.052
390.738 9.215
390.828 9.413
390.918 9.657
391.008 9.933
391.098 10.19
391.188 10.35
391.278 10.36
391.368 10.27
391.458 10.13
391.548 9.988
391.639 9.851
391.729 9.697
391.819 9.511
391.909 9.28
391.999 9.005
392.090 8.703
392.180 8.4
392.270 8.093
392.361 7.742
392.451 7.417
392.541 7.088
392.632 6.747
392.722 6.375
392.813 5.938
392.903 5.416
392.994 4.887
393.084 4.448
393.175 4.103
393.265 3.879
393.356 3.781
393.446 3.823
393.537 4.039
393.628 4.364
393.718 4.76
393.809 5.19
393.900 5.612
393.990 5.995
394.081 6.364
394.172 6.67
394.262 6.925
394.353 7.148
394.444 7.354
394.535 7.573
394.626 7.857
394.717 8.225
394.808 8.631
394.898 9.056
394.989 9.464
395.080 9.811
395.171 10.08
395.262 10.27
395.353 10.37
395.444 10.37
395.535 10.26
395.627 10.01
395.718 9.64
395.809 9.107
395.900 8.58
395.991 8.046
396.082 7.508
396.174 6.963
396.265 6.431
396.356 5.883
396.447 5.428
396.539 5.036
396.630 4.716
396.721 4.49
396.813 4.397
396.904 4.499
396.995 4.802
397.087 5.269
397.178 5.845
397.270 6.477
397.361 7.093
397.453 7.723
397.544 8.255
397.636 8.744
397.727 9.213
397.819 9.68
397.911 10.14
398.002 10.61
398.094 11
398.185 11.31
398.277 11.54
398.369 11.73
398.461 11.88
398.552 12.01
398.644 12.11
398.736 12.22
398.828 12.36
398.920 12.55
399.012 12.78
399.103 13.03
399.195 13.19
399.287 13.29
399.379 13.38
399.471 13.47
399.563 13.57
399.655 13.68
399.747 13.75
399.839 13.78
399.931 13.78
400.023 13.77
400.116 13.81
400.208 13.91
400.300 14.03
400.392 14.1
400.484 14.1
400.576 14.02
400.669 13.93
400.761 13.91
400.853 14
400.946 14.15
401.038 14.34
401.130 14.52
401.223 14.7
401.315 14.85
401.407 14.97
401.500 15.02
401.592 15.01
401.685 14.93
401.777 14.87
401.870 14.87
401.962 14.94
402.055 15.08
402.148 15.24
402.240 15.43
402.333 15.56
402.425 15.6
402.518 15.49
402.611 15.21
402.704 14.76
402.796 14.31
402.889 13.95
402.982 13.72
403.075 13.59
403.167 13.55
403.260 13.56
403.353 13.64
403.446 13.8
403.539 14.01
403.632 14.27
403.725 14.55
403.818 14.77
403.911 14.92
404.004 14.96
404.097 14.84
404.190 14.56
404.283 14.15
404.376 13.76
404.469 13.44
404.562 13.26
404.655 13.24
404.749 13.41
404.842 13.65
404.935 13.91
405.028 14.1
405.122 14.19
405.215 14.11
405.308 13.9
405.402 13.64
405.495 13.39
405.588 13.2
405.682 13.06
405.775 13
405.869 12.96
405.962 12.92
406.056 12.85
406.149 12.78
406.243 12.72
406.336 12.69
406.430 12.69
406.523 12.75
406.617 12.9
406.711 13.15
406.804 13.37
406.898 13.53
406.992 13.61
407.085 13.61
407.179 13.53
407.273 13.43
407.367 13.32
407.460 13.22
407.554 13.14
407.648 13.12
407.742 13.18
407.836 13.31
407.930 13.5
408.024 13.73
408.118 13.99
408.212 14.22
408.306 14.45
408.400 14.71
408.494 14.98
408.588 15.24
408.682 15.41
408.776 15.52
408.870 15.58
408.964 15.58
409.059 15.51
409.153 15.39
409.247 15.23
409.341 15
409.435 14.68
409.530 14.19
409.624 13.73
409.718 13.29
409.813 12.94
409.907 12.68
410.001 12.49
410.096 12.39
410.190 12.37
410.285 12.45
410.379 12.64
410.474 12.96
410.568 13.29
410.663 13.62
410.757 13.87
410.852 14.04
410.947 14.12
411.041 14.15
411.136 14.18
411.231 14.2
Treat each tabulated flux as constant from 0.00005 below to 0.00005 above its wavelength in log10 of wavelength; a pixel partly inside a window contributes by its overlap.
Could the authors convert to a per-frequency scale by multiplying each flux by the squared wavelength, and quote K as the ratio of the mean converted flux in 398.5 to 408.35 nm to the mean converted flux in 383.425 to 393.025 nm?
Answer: 2.08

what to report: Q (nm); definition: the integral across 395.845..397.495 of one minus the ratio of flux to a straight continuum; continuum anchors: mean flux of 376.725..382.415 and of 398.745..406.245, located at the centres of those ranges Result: 0.84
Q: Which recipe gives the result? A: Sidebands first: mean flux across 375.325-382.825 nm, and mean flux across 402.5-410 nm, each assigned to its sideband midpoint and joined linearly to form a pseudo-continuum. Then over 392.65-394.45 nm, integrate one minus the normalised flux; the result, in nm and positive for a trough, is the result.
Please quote 0.92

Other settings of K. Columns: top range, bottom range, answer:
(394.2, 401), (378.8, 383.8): 1.72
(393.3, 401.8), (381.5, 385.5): 1.95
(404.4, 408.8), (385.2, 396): 1.97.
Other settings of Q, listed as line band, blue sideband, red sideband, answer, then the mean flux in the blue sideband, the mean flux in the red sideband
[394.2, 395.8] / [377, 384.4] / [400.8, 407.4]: 0.32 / 6.9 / 14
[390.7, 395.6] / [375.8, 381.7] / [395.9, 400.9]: 0.97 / 7.76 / 10.4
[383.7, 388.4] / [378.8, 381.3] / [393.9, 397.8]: 0.88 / 7.36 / 7.53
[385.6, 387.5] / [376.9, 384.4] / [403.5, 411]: 0.54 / 6.92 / 13.8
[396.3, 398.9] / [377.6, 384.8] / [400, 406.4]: 0.82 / 6.71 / 14.1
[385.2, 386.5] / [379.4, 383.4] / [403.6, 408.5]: 0.31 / 6.55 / 13.6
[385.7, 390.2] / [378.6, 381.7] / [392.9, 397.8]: 0.09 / 7.41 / 6.9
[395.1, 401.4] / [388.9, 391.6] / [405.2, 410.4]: 0.32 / 9.09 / 13.7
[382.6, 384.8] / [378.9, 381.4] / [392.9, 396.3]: 0.67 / 7.37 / 7.21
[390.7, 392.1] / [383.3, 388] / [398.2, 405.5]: -0.17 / 5.84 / 13.9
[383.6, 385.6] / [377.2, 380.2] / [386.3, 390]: 0.46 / 7.95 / 7.07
